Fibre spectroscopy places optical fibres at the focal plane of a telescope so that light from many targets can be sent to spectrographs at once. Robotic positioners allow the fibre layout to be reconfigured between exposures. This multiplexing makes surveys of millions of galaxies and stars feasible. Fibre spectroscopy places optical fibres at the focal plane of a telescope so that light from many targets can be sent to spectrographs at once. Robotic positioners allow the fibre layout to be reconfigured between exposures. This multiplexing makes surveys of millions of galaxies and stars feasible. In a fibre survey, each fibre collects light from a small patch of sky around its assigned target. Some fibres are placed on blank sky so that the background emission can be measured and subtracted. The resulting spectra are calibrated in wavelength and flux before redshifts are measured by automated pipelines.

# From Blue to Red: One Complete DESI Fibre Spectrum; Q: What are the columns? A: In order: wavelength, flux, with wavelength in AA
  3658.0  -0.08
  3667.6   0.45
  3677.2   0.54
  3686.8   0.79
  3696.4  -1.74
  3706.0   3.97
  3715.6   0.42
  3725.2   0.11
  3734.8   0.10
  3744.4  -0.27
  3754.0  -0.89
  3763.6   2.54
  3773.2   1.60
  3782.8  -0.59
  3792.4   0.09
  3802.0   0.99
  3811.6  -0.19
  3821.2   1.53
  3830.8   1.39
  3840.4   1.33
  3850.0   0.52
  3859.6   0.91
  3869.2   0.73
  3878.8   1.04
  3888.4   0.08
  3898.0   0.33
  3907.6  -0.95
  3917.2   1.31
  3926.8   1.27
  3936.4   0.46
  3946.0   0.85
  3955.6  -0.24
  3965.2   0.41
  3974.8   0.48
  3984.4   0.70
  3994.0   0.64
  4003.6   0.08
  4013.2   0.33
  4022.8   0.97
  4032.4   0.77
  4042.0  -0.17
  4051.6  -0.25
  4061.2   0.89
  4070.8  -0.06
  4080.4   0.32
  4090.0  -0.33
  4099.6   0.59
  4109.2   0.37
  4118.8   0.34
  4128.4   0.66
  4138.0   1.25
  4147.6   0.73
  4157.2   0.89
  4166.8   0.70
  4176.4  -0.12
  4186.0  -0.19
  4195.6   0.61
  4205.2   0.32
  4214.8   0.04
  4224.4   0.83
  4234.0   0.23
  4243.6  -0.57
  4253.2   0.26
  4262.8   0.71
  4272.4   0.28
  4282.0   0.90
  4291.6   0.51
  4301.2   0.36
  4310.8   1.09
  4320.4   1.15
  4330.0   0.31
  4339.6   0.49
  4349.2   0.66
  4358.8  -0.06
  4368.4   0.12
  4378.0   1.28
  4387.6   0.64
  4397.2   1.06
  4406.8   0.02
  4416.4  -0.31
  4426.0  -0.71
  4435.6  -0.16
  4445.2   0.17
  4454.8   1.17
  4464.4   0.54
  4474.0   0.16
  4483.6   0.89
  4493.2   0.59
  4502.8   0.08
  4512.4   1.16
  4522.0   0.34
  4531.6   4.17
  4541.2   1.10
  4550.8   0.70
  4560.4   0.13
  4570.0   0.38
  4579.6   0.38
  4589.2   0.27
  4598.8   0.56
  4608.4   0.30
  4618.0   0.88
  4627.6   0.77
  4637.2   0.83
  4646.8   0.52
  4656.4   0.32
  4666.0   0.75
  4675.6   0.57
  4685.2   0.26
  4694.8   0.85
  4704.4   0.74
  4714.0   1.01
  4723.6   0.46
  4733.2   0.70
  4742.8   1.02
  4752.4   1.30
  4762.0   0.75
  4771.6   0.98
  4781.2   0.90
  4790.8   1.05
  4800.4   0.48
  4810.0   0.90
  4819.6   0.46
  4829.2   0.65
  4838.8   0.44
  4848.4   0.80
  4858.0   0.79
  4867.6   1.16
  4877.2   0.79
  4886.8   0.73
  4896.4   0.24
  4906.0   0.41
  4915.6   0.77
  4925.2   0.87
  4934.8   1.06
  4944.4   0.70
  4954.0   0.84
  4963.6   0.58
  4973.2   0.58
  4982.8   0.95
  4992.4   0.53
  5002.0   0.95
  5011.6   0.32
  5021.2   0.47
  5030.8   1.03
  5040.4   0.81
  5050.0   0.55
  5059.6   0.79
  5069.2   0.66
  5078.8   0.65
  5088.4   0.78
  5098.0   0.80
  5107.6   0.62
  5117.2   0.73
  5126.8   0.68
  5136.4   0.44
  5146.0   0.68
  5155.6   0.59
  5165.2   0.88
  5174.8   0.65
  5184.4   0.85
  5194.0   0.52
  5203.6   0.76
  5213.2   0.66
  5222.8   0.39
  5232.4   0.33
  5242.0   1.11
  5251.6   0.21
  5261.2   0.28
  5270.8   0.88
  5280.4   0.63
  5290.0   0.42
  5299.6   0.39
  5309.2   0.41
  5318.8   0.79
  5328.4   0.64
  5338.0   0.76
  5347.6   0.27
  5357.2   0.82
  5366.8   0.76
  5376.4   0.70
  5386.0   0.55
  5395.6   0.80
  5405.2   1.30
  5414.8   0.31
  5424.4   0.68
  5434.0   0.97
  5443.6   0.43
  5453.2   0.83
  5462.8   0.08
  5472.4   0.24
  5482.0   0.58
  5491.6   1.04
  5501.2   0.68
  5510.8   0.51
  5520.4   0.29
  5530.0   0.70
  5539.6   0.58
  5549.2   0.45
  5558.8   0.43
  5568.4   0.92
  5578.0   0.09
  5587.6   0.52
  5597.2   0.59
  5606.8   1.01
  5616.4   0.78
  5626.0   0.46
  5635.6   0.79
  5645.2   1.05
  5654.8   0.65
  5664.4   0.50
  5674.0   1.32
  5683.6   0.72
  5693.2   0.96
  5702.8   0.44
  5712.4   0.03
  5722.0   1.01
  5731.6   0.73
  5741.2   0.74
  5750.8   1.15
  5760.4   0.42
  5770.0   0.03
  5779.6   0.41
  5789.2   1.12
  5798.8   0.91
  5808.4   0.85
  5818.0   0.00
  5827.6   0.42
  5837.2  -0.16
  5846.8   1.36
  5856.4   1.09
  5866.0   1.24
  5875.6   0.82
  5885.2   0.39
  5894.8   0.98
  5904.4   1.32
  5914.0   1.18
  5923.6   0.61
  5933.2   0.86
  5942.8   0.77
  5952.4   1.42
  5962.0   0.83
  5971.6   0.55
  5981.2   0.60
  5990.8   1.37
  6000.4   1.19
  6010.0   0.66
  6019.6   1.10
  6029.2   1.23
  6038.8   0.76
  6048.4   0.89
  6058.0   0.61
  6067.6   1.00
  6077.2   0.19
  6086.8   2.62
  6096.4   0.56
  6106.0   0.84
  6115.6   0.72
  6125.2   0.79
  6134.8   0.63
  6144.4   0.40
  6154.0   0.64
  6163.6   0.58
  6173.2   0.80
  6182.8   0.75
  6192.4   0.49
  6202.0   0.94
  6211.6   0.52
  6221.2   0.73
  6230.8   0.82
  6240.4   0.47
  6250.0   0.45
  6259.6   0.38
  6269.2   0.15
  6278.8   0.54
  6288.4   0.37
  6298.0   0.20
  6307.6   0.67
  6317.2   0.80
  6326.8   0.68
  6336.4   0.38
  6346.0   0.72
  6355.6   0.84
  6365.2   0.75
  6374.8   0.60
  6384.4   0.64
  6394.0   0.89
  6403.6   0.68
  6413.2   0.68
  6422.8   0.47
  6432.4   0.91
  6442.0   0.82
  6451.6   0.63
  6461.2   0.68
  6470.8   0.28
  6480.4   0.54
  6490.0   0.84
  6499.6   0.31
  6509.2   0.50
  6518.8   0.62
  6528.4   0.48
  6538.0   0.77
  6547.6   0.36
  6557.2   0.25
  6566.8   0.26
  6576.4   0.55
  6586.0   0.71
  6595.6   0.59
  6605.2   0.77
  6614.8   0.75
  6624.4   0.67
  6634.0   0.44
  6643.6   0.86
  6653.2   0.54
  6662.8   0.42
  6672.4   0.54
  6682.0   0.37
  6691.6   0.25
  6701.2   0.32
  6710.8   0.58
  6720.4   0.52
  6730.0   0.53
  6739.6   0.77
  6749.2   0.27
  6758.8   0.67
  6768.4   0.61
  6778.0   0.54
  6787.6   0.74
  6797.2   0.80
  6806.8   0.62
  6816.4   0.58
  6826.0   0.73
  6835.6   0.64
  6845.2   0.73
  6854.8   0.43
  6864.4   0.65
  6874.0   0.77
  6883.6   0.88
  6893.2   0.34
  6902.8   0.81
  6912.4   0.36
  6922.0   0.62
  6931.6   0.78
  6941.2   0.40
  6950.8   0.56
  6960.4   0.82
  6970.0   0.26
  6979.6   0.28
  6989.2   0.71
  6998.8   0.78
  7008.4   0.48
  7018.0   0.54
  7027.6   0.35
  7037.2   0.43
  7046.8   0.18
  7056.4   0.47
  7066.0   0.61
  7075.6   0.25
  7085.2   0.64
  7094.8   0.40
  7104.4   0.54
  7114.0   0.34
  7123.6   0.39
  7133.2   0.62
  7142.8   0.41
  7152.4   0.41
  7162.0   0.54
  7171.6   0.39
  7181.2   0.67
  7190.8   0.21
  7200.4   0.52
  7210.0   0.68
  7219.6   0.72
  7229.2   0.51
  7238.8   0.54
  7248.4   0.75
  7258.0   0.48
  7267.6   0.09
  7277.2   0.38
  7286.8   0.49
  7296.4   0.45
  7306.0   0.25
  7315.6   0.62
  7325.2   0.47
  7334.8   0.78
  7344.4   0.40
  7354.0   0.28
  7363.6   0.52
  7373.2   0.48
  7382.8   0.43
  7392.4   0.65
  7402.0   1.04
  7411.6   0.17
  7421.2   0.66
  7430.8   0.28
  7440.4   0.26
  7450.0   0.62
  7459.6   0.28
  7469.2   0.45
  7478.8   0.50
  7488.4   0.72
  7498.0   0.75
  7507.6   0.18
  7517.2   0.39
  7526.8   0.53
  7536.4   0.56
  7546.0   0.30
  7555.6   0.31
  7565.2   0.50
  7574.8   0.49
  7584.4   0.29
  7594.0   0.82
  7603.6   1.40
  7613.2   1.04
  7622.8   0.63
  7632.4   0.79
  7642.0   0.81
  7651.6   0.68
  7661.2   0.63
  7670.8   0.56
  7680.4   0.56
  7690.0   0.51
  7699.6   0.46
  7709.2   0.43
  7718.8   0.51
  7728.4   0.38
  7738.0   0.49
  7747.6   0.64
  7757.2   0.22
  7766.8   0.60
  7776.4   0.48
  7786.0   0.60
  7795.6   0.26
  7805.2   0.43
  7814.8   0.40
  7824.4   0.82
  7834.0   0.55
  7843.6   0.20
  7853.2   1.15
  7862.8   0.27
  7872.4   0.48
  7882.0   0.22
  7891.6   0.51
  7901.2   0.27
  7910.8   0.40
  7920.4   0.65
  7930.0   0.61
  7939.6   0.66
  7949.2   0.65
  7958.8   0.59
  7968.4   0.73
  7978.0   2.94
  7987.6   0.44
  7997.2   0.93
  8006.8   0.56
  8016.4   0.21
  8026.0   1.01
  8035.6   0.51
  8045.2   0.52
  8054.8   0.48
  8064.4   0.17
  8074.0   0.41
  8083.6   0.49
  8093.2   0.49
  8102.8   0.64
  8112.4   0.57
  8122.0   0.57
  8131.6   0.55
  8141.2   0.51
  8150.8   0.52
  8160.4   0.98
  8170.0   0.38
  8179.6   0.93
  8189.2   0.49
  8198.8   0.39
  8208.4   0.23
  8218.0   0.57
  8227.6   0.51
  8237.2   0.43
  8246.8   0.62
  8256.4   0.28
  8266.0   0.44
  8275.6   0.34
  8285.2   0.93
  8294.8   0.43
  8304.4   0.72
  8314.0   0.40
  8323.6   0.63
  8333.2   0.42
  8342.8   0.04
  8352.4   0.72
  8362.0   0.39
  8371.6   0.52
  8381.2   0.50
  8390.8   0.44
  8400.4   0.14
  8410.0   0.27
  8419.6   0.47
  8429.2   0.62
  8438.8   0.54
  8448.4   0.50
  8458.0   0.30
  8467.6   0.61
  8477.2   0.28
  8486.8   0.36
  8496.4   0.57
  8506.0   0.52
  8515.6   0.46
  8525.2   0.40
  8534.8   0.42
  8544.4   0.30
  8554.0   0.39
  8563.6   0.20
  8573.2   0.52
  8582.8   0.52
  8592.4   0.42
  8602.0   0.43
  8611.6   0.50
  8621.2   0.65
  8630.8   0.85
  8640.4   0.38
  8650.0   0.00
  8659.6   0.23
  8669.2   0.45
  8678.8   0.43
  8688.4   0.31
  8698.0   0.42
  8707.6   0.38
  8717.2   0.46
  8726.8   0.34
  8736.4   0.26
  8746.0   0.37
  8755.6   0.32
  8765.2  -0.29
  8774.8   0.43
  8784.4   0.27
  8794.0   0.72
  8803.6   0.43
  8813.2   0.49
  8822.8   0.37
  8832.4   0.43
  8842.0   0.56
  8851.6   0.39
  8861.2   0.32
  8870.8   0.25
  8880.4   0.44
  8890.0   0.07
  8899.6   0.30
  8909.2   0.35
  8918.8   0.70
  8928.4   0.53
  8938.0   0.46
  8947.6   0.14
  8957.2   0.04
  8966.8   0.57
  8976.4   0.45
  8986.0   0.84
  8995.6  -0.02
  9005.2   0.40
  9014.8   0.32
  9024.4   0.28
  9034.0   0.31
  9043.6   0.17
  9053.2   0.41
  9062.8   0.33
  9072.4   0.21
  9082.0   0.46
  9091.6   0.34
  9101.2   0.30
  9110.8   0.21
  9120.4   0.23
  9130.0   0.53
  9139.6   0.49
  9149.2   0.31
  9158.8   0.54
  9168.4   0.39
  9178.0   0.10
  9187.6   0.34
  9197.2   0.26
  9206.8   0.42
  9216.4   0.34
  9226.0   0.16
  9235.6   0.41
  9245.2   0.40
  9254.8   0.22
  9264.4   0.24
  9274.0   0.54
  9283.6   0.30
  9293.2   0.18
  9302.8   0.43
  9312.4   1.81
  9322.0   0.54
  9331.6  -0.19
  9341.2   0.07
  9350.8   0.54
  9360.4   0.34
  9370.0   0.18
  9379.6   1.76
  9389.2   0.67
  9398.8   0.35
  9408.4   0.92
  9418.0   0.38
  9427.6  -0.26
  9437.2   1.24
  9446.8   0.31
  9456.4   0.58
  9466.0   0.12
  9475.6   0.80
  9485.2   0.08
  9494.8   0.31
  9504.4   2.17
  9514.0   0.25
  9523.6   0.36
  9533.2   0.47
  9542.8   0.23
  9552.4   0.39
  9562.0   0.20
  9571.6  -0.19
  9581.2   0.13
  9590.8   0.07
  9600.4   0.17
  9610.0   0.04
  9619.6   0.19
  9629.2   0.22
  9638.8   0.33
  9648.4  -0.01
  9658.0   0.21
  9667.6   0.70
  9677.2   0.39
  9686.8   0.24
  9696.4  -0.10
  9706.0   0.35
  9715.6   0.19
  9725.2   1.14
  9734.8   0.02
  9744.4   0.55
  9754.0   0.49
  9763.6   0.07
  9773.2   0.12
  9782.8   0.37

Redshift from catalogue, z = 0.215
